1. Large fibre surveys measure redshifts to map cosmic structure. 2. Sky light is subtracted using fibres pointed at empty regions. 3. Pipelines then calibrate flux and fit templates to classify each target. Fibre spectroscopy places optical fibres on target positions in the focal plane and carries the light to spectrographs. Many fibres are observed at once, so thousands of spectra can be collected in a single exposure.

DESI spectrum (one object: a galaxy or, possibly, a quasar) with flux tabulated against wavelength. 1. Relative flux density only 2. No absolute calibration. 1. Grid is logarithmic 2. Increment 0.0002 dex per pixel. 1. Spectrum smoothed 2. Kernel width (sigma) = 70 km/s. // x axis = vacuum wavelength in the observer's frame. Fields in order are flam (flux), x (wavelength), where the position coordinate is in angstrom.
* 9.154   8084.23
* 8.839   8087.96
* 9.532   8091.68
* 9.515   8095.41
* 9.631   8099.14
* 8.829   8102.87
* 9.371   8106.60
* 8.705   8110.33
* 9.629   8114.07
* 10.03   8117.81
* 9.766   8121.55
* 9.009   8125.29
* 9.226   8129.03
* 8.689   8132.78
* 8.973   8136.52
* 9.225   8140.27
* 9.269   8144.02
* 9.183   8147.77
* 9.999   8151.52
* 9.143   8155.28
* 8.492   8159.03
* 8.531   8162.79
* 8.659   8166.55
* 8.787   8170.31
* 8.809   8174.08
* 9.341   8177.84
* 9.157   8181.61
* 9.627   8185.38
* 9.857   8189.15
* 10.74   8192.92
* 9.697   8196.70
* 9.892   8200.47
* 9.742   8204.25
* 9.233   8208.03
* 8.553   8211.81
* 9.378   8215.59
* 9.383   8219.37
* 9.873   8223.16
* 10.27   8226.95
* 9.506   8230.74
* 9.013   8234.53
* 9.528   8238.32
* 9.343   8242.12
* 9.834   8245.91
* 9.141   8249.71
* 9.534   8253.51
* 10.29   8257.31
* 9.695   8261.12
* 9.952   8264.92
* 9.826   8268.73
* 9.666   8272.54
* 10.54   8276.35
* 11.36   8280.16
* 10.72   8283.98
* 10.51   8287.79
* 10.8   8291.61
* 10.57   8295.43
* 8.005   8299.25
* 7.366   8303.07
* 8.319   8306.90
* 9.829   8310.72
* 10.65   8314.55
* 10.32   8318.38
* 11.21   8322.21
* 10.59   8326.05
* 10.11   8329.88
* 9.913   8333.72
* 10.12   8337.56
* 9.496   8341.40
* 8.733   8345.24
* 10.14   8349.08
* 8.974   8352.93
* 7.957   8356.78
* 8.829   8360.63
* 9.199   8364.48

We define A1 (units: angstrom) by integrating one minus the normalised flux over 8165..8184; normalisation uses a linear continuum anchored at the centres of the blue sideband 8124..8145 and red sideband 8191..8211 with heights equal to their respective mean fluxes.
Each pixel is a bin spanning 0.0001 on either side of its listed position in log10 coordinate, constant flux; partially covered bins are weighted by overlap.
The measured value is 1.1 angstrom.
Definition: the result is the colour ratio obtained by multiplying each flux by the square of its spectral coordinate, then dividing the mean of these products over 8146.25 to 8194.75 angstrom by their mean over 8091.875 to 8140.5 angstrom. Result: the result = 1.01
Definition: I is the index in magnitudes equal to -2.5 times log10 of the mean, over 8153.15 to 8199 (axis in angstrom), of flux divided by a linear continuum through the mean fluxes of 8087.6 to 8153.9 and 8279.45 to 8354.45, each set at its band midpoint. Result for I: 0.03 mag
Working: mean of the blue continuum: 9.31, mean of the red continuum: 9.87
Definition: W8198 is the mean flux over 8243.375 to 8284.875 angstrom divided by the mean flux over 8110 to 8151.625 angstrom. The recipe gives 1.08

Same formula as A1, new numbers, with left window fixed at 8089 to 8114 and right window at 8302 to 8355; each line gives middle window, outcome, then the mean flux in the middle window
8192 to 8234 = -0.51 angstrom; 9.61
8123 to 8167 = 1.47 angstrom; 9.05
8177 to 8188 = 0.03 angstrom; 9.41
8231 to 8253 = 0.38 angstrom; 9.39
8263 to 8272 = -0.23 angstrom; 9.86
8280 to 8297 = -1.92 angstrom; 10.7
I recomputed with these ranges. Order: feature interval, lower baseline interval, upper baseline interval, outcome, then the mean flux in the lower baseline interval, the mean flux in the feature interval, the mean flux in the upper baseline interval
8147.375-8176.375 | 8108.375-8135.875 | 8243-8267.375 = 0.055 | 9.28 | 8.94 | 9.73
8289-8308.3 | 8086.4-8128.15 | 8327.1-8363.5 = 0.035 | 9.35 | 9.08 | 9.39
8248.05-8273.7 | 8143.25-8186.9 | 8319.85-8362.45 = -0.039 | 9.07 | 9.74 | 9.65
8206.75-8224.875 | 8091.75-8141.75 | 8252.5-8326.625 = 0.046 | 9.29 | 9.28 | 9.98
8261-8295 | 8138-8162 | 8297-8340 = -0.090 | 9.18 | 10.4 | 9.68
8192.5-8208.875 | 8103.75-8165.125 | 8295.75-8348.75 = -0.053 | 9.19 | 9.82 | 9.64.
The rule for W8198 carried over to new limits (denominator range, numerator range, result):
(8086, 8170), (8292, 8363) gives 1.04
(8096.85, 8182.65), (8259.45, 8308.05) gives 1.07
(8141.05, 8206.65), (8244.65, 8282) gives 1.07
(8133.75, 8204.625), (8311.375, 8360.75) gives 1.05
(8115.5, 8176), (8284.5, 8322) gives 1.07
